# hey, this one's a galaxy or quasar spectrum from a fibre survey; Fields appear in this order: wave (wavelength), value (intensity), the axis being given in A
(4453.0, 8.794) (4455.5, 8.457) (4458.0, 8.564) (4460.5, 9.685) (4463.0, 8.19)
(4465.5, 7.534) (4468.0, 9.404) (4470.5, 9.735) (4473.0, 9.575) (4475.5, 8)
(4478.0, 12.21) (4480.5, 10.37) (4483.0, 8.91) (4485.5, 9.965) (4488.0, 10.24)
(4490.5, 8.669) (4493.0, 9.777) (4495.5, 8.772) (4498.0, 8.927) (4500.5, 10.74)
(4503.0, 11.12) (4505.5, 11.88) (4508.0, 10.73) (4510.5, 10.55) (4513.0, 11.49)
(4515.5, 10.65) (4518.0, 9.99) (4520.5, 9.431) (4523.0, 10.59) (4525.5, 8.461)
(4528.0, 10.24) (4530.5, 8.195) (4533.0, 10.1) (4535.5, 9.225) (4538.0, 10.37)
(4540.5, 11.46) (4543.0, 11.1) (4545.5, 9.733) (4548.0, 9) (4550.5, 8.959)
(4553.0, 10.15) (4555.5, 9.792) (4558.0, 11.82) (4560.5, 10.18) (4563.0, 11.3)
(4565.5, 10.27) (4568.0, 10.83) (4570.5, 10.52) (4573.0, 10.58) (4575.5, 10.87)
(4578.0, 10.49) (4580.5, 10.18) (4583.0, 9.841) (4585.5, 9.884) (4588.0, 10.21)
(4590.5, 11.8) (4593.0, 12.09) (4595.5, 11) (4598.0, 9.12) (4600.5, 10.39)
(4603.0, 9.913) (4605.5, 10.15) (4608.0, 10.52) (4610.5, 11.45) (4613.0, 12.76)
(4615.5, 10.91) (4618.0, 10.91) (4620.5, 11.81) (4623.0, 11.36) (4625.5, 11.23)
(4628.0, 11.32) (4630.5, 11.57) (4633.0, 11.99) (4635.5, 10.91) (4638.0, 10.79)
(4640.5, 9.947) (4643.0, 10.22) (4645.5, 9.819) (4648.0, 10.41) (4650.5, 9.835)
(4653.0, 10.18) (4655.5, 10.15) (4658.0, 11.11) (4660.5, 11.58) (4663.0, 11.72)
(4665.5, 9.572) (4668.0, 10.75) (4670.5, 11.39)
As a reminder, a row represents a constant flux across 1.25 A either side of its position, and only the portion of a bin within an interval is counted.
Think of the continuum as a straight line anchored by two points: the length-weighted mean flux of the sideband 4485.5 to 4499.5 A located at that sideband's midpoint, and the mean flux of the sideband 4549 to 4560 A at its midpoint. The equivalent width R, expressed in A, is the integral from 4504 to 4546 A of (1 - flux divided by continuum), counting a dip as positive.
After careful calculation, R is -2.1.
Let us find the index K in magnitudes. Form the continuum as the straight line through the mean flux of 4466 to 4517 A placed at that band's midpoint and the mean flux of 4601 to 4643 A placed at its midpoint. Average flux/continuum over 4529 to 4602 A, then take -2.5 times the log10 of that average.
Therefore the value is 0.03 mag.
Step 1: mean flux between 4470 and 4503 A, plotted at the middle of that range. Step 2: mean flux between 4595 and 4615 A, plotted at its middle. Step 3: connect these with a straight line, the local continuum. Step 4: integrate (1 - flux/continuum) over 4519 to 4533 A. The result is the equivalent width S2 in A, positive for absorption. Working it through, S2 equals 0.8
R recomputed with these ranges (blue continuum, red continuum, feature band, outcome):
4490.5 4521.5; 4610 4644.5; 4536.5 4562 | 0.9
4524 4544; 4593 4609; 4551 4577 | -1.3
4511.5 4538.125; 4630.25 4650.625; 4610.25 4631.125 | -2.0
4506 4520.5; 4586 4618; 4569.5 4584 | 0.5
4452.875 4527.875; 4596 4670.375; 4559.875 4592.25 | -0.6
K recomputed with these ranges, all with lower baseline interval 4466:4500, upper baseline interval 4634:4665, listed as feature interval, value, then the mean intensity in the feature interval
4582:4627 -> -0.060 mag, 10.9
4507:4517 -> -0.117 mag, 10.8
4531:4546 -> -0.039 mag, 10.3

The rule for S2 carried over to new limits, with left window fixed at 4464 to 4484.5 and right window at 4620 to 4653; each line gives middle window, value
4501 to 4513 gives -1.7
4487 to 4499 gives 0.4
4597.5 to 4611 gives 0.4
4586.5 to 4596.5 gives -0.8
